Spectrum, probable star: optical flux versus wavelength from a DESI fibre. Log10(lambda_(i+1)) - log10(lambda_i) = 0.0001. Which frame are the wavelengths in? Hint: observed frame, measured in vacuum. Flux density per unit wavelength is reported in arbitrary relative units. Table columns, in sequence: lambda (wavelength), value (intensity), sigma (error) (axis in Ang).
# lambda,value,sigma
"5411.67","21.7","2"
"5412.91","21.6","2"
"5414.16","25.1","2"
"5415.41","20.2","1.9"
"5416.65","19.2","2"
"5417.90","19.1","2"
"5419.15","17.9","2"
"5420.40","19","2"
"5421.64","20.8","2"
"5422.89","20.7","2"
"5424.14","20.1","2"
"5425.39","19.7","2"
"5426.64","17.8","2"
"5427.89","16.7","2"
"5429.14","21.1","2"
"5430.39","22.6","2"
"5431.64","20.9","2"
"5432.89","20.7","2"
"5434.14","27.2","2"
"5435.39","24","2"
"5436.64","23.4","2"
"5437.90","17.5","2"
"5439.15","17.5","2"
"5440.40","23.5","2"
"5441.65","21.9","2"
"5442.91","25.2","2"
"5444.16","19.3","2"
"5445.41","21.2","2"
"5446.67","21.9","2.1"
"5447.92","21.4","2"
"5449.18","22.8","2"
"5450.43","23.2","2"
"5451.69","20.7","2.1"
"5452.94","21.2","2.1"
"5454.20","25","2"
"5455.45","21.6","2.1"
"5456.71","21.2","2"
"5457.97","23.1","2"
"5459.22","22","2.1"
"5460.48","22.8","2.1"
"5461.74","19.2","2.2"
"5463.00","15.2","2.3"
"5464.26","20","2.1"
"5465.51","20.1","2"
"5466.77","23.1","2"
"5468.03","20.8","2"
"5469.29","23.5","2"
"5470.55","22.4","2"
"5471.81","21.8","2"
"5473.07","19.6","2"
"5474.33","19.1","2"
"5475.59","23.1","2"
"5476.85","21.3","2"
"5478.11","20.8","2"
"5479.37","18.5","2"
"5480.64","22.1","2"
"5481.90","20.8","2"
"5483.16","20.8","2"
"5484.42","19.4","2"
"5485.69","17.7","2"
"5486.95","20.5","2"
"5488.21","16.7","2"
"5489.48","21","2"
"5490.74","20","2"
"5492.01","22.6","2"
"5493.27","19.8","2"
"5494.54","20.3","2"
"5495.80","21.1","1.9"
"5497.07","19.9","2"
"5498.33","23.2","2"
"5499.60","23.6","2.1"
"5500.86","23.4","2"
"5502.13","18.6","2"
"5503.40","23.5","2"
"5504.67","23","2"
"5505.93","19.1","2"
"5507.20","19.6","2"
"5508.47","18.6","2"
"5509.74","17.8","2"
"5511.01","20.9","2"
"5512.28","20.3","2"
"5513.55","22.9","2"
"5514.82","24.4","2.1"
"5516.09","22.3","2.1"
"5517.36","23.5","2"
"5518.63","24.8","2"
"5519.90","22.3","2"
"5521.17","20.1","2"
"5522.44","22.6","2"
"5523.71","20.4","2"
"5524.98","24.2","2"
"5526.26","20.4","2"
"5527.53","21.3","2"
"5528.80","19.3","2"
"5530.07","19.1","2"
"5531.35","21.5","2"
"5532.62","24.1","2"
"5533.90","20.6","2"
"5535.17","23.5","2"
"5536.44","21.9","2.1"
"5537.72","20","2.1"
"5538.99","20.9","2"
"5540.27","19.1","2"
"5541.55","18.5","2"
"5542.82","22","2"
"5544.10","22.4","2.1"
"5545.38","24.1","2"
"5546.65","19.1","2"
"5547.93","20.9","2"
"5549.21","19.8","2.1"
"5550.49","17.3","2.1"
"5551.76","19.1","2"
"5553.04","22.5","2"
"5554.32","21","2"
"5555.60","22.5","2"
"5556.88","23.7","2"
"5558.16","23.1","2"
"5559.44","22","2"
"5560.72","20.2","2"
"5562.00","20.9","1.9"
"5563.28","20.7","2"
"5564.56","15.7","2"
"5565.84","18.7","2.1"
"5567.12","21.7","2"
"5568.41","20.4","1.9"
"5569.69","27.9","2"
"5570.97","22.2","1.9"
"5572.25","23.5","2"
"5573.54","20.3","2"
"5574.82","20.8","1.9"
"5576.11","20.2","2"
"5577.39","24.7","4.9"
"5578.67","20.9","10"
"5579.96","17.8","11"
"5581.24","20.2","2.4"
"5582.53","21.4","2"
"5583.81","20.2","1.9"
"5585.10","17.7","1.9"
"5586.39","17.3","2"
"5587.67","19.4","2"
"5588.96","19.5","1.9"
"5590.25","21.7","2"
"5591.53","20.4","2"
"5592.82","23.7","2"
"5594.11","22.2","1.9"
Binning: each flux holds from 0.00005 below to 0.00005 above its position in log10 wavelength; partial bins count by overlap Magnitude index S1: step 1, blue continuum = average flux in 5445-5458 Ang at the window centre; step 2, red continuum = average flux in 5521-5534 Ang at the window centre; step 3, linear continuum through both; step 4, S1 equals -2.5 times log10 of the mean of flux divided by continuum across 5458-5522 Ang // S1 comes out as 0.035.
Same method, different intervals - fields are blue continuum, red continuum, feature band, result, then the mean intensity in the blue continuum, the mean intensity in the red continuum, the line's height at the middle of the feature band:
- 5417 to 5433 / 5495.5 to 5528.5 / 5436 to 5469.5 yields -0.056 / 19.7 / 21.6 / 20.3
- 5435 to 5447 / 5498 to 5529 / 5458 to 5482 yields 0.032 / 21.5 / 21.6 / 21.5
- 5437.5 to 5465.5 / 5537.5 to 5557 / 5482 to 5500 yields 0.032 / 21.3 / 20.7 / 21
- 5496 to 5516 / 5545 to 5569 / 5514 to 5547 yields -0.035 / 21.3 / 20.7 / 21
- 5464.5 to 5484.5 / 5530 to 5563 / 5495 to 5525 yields -0.024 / 21.1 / 21.2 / 21.1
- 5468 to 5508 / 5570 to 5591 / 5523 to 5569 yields -0.011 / 20.9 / 20.6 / 20.7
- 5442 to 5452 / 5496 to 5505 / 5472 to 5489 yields 0.101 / 22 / 22.1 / 22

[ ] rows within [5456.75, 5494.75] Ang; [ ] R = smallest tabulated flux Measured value 15.2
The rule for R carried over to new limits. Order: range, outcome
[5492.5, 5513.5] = 17.8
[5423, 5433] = 16.7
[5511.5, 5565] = 15.7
